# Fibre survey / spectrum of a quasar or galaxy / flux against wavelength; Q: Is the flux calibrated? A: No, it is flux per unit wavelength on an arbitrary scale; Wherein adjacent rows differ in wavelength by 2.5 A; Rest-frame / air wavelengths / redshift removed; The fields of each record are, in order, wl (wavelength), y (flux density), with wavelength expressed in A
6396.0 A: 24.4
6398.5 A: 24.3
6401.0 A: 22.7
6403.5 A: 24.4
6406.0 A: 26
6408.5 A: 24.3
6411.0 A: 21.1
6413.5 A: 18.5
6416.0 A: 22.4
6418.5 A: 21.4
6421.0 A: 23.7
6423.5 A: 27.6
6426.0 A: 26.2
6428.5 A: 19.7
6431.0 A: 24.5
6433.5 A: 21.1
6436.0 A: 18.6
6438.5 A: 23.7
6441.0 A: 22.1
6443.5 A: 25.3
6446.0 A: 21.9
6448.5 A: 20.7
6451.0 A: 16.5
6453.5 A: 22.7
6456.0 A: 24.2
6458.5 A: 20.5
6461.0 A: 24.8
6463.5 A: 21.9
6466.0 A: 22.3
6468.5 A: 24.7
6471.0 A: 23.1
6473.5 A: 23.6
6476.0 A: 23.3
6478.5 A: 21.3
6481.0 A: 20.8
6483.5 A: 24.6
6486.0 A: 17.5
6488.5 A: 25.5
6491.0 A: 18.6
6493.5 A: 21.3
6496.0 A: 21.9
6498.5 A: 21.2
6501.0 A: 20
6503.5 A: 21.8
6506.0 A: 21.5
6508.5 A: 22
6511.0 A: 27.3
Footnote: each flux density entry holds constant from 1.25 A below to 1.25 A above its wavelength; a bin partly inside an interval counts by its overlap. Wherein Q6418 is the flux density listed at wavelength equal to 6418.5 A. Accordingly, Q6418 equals 21.4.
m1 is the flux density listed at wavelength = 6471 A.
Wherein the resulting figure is 23.1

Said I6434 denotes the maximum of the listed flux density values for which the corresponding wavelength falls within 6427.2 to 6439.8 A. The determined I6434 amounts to 24.5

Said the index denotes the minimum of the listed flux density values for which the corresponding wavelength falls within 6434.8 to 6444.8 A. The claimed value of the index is 18.6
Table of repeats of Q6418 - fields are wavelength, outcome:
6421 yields 23.7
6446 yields 21.9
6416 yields 22.4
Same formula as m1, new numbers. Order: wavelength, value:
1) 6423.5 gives 27.6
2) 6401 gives 22.7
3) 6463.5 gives 21.9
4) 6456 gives 24.2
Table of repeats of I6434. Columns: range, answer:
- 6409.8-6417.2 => 22.4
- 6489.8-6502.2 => 21.9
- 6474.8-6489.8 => 25.5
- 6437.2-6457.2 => 25.3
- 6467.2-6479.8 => 24.7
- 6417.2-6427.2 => 27.6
